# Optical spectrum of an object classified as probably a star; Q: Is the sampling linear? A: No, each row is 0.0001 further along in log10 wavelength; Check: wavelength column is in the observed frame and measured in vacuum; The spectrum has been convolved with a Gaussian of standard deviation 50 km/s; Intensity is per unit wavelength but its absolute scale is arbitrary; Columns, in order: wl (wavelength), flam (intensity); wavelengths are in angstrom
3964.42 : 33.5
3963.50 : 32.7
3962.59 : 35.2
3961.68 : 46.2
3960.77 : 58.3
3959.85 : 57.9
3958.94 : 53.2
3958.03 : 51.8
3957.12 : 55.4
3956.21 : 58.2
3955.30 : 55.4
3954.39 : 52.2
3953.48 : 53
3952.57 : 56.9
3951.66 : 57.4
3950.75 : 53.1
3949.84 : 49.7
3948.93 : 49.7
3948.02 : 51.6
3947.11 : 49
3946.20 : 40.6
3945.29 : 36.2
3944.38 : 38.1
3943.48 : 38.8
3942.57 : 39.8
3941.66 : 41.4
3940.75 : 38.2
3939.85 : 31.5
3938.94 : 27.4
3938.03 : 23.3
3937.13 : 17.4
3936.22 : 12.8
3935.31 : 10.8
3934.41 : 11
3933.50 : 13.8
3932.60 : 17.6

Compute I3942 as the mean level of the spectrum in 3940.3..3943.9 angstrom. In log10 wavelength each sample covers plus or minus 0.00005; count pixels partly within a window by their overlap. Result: 39.5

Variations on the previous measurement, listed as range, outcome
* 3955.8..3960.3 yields 55.3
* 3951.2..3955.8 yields 55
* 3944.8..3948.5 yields 44.3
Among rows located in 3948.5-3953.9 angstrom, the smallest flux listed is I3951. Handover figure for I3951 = 49.7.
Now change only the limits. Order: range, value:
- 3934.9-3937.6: 10.8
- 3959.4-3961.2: 57.9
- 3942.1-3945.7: 36.2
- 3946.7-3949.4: 49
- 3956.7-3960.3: 51.8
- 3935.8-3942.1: 12.8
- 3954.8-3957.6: 55.4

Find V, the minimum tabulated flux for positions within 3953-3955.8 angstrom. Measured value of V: 52.2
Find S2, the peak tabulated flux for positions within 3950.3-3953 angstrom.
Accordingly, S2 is 57.4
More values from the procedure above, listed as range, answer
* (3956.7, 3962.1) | 58.3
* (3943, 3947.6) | 49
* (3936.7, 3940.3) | 31.5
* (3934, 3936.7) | 12.8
